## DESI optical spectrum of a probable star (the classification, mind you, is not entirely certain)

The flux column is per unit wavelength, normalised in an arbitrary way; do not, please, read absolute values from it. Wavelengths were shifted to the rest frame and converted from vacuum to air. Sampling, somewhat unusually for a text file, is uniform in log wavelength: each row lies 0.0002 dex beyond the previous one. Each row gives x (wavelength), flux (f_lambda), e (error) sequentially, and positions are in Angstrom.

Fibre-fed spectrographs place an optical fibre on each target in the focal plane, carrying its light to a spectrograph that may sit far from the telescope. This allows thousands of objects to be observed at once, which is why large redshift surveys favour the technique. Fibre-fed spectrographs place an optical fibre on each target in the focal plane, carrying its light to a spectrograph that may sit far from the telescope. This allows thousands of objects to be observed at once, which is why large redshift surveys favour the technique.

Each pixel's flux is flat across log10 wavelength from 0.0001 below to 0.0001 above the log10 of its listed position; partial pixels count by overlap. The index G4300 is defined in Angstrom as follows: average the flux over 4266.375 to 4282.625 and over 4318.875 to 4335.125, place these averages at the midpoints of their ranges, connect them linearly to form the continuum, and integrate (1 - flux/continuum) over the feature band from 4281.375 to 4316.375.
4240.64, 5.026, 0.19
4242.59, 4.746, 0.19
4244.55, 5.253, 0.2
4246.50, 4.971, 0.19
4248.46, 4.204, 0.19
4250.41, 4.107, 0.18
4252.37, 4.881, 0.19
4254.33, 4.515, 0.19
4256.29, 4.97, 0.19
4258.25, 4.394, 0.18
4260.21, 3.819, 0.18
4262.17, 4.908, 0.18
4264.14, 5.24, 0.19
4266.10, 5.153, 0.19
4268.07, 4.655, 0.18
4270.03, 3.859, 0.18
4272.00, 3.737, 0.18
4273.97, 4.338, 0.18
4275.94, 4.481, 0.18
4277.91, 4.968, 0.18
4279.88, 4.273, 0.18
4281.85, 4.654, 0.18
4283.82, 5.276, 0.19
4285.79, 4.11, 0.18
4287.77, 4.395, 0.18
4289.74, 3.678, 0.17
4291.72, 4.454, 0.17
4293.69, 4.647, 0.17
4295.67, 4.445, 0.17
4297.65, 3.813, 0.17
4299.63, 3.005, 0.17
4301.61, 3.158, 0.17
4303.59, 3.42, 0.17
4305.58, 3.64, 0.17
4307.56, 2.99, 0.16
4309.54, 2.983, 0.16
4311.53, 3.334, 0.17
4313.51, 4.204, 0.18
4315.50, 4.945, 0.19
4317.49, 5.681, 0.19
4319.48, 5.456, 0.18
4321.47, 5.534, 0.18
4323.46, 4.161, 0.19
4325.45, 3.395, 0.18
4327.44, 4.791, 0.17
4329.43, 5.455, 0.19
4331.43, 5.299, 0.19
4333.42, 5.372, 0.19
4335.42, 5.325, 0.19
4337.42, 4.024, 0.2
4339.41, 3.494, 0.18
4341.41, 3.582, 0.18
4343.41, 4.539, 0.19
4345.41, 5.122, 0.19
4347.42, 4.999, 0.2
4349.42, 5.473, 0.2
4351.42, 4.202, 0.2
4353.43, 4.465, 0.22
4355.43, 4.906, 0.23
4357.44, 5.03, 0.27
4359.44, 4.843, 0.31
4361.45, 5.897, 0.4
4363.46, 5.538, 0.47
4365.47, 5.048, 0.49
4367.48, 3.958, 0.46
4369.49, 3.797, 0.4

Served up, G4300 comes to 5.3 Angstrom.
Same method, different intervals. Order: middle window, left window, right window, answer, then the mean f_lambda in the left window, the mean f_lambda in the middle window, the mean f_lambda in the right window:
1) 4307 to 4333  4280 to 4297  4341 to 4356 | 0.29 Angstrom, 4.44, 4.53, 4.7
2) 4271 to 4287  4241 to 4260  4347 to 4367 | 0.91 Angstrom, 4.65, 4.48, 5.01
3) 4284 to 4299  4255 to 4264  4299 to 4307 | -2.50 Angstrom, 4.59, 4.25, 3.3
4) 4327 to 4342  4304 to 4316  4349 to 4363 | -1.29 Angstrom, 3.62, 4.69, 4.98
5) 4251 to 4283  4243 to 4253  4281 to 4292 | 0.02 Angstrom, 4.68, 4.55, 4.42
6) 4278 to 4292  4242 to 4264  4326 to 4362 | 0.75 Angstrom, 4.64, 4.44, 4.79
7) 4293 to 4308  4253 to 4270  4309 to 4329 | 3.02 Angstrom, 4.66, 3.64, 4.51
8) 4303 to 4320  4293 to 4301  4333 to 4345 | 0.14 Angstrom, 3.91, 4.05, 4.38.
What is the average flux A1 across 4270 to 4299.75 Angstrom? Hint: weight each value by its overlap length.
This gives 4.31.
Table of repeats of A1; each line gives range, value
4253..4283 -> 4.54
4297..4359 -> 4.39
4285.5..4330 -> 4.15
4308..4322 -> 4.5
